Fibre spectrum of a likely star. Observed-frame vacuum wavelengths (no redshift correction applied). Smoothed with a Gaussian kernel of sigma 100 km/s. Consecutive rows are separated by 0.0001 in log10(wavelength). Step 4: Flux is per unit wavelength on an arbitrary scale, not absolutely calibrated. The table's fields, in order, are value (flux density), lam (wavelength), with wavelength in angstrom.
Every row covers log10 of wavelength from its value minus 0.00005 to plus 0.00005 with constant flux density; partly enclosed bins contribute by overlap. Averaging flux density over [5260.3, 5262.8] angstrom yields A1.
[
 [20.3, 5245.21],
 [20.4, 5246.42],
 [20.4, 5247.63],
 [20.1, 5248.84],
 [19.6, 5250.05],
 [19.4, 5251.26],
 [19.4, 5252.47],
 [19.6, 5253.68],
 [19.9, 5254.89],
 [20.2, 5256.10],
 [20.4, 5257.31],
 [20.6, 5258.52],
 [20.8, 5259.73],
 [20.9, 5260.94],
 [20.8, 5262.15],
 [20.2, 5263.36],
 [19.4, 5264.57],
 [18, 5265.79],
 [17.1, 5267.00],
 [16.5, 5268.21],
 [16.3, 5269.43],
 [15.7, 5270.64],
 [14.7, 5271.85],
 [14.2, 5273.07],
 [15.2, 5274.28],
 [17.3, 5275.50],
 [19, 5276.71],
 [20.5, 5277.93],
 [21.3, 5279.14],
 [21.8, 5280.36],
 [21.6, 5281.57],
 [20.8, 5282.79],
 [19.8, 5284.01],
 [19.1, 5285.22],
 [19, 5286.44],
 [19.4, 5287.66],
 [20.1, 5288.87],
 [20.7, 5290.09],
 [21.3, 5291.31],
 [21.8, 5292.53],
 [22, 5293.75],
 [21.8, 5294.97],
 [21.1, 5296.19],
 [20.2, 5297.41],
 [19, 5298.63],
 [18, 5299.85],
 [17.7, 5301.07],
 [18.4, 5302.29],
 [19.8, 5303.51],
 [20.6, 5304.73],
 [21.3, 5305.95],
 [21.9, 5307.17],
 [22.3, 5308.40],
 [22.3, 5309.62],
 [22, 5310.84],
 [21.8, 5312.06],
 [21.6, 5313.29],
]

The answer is 20.9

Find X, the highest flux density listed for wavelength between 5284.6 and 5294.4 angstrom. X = 22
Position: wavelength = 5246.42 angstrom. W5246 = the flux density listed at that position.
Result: 20.4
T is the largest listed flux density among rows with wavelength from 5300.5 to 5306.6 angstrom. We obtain 21.3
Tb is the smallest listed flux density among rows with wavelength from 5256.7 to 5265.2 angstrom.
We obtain 19.4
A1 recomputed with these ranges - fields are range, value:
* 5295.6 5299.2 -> 20.1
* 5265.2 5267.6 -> 17.6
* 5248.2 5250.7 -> 19.8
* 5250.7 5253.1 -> 19.4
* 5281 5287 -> 20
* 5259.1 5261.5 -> 20.9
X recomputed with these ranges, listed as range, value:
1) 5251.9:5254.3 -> 19.6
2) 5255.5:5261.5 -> 20.9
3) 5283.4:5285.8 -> 19.8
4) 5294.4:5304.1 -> 21.8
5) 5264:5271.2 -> 19.4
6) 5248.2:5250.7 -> 20.1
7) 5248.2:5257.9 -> 20.4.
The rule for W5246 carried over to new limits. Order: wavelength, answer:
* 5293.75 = 22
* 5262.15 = 20.8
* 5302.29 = 18.4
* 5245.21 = 20.3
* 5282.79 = 20.8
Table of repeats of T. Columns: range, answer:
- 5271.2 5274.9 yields 15.2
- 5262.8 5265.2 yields 20.2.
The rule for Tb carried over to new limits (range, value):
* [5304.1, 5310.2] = 20.6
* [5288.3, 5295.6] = 20.1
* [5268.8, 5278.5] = 14.2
